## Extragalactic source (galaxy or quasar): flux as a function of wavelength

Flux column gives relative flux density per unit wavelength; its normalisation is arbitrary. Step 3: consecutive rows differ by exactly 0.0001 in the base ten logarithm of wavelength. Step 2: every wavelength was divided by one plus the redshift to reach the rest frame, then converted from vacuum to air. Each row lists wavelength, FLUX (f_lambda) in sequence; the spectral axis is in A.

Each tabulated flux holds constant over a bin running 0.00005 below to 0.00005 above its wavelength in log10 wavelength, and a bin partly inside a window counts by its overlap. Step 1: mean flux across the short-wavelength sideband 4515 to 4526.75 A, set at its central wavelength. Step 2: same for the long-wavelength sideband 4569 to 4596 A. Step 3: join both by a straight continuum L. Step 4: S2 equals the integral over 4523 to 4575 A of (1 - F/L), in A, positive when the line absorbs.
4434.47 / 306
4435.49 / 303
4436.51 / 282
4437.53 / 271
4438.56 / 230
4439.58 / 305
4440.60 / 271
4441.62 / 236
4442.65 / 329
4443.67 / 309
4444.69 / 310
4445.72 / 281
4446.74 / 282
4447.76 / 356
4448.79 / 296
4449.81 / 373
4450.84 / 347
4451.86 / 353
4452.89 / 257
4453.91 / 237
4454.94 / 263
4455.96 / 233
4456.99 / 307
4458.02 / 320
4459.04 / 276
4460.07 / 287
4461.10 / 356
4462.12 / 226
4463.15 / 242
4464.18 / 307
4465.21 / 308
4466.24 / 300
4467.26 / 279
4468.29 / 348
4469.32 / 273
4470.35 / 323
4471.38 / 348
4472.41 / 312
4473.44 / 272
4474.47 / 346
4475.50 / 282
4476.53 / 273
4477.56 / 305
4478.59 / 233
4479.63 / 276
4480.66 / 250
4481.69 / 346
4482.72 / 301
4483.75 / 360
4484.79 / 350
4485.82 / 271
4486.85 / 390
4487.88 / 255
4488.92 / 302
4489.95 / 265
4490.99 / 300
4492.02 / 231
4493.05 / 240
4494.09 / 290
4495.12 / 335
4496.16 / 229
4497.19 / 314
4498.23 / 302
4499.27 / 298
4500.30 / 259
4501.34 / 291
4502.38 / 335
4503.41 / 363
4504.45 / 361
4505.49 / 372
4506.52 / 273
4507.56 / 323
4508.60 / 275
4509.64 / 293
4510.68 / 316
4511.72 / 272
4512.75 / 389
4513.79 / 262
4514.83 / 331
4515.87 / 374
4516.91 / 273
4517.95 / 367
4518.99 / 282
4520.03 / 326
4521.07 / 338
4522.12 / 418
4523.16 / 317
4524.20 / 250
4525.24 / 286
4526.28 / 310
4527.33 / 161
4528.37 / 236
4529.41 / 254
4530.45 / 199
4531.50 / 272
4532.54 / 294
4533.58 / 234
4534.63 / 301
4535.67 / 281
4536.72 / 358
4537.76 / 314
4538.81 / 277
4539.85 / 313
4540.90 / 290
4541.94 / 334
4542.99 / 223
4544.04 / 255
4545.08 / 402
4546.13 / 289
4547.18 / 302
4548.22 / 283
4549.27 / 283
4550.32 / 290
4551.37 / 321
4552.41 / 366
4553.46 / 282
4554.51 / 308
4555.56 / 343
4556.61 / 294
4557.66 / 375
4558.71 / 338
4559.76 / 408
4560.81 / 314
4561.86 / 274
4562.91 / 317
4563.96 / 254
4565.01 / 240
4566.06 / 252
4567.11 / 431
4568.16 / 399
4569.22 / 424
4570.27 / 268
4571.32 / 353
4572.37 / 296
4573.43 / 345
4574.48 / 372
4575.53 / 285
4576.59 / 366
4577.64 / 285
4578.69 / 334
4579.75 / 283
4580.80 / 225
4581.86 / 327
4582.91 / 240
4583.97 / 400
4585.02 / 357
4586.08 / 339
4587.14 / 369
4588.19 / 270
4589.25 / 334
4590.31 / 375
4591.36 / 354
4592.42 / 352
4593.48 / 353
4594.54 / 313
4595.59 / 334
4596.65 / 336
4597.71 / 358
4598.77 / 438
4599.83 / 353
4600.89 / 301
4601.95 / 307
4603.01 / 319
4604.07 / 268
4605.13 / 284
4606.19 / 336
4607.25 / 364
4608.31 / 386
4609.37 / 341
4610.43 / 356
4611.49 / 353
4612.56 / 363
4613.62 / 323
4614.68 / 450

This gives 3.4 A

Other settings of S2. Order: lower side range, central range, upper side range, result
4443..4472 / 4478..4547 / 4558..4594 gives 3.2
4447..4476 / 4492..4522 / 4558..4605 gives 0.1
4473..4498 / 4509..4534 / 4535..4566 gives 0.5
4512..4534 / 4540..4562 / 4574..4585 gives -0.7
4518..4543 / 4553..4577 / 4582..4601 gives -0.6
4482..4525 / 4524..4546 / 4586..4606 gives 2.7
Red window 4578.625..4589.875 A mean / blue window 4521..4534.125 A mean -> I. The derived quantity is 1.2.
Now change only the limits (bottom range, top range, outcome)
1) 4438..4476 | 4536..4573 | 1.07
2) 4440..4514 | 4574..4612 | 1.11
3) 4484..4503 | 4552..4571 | 1.11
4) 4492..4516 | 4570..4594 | 1.07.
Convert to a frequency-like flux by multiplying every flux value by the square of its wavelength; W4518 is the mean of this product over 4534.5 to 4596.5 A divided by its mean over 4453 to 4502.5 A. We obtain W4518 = 1.14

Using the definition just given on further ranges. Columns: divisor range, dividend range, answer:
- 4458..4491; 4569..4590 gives 1.13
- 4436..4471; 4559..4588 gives 1.16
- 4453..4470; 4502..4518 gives 1.16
